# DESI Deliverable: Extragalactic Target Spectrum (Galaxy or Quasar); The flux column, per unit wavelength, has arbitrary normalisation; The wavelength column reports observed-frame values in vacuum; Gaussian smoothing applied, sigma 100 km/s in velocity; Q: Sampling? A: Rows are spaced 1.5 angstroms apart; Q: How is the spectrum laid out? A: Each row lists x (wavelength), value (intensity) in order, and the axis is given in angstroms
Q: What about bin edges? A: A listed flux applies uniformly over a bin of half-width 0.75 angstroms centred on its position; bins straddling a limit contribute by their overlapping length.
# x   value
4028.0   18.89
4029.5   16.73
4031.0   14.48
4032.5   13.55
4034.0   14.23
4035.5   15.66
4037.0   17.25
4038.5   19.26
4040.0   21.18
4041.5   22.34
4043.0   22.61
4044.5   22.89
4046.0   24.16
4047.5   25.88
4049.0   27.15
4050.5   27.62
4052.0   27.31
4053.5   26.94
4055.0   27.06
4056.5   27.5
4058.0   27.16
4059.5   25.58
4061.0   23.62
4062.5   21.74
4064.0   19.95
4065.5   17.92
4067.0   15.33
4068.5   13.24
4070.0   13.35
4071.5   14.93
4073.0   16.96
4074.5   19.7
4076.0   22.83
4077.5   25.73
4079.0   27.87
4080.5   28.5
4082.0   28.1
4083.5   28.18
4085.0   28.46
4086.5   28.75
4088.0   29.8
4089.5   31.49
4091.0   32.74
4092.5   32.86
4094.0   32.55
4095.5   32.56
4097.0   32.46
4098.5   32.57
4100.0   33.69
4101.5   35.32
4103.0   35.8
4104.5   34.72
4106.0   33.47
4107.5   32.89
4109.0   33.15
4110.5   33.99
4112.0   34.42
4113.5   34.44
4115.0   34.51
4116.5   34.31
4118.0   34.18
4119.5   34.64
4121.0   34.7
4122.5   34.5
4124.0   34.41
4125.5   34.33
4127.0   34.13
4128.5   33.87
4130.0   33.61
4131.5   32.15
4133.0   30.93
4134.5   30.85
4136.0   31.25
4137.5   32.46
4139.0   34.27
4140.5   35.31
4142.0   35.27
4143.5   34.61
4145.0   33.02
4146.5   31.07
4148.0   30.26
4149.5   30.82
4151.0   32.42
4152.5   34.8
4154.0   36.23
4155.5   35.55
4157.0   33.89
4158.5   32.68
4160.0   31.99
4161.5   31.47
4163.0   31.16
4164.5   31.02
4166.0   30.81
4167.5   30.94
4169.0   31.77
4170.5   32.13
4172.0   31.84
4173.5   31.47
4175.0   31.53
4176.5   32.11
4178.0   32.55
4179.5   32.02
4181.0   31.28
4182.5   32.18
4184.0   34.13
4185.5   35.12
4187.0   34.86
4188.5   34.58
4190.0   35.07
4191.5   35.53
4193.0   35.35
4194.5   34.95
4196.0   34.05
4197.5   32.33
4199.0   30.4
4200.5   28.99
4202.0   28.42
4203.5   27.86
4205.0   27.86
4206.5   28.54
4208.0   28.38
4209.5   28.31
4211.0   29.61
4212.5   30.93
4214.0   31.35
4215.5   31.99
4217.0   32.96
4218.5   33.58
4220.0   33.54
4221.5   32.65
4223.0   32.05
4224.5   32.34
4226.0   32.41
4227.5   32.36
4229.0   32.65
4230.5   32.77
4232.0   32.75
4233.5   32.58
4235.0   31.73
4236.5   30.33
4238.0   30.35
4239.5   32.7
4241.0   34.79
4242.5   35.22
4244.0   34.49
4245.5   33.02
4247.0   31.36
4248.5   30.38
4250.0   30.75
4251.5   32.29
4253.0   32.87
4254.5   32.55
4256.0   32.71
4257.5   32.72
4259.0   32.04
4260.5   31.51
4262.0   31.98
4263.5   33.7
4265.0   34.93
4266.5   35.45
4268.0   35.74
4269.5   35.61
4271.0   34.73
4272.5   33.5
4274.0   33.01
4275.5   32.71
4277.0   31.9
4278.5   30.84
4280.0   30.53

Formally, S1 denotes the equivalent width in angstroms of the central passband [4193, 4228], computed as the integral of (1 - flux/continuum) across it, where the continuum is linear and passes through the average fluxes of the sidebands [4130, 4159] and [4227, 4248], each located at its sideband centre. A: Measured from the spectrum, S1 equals 1.7 angstroms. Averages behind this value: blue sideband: 33.1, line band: 31.2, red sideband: 32.6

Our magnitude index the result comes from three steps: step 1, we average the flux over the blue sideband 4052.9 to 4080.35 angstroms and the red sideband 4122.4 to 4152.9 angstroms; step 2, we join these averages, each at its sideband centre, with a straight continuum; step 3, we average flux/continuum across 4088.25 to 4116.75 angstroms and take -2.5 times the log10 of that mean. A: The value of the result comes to -0.22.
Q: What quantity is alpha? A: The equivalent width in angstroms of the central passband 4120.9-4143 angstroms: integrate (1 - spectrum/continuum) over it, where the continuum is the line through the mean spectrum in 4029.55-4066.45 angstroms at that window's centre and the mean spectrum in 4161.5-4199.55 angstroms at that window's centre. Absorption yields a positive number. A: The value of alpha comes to -3.5 angstroms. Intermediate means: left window 22.1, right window 32.8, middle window 33.4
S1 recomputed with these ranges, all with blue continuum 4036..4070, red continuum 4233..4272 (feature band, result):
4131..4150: -3.7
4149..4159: -2.2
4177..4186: -1.1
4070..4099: -3.6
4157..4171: -1.6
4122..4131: -2.6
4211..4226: -0.5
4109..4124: -4.9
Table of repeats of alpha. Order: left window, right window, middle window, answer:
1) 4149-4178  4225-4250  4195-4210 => 1.3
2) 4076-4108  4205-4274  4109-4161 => -3.3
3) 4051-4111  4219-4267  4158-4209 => -2.2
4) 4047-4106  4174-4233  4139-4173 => -3.1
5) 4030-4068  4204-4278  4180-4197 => -2.7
